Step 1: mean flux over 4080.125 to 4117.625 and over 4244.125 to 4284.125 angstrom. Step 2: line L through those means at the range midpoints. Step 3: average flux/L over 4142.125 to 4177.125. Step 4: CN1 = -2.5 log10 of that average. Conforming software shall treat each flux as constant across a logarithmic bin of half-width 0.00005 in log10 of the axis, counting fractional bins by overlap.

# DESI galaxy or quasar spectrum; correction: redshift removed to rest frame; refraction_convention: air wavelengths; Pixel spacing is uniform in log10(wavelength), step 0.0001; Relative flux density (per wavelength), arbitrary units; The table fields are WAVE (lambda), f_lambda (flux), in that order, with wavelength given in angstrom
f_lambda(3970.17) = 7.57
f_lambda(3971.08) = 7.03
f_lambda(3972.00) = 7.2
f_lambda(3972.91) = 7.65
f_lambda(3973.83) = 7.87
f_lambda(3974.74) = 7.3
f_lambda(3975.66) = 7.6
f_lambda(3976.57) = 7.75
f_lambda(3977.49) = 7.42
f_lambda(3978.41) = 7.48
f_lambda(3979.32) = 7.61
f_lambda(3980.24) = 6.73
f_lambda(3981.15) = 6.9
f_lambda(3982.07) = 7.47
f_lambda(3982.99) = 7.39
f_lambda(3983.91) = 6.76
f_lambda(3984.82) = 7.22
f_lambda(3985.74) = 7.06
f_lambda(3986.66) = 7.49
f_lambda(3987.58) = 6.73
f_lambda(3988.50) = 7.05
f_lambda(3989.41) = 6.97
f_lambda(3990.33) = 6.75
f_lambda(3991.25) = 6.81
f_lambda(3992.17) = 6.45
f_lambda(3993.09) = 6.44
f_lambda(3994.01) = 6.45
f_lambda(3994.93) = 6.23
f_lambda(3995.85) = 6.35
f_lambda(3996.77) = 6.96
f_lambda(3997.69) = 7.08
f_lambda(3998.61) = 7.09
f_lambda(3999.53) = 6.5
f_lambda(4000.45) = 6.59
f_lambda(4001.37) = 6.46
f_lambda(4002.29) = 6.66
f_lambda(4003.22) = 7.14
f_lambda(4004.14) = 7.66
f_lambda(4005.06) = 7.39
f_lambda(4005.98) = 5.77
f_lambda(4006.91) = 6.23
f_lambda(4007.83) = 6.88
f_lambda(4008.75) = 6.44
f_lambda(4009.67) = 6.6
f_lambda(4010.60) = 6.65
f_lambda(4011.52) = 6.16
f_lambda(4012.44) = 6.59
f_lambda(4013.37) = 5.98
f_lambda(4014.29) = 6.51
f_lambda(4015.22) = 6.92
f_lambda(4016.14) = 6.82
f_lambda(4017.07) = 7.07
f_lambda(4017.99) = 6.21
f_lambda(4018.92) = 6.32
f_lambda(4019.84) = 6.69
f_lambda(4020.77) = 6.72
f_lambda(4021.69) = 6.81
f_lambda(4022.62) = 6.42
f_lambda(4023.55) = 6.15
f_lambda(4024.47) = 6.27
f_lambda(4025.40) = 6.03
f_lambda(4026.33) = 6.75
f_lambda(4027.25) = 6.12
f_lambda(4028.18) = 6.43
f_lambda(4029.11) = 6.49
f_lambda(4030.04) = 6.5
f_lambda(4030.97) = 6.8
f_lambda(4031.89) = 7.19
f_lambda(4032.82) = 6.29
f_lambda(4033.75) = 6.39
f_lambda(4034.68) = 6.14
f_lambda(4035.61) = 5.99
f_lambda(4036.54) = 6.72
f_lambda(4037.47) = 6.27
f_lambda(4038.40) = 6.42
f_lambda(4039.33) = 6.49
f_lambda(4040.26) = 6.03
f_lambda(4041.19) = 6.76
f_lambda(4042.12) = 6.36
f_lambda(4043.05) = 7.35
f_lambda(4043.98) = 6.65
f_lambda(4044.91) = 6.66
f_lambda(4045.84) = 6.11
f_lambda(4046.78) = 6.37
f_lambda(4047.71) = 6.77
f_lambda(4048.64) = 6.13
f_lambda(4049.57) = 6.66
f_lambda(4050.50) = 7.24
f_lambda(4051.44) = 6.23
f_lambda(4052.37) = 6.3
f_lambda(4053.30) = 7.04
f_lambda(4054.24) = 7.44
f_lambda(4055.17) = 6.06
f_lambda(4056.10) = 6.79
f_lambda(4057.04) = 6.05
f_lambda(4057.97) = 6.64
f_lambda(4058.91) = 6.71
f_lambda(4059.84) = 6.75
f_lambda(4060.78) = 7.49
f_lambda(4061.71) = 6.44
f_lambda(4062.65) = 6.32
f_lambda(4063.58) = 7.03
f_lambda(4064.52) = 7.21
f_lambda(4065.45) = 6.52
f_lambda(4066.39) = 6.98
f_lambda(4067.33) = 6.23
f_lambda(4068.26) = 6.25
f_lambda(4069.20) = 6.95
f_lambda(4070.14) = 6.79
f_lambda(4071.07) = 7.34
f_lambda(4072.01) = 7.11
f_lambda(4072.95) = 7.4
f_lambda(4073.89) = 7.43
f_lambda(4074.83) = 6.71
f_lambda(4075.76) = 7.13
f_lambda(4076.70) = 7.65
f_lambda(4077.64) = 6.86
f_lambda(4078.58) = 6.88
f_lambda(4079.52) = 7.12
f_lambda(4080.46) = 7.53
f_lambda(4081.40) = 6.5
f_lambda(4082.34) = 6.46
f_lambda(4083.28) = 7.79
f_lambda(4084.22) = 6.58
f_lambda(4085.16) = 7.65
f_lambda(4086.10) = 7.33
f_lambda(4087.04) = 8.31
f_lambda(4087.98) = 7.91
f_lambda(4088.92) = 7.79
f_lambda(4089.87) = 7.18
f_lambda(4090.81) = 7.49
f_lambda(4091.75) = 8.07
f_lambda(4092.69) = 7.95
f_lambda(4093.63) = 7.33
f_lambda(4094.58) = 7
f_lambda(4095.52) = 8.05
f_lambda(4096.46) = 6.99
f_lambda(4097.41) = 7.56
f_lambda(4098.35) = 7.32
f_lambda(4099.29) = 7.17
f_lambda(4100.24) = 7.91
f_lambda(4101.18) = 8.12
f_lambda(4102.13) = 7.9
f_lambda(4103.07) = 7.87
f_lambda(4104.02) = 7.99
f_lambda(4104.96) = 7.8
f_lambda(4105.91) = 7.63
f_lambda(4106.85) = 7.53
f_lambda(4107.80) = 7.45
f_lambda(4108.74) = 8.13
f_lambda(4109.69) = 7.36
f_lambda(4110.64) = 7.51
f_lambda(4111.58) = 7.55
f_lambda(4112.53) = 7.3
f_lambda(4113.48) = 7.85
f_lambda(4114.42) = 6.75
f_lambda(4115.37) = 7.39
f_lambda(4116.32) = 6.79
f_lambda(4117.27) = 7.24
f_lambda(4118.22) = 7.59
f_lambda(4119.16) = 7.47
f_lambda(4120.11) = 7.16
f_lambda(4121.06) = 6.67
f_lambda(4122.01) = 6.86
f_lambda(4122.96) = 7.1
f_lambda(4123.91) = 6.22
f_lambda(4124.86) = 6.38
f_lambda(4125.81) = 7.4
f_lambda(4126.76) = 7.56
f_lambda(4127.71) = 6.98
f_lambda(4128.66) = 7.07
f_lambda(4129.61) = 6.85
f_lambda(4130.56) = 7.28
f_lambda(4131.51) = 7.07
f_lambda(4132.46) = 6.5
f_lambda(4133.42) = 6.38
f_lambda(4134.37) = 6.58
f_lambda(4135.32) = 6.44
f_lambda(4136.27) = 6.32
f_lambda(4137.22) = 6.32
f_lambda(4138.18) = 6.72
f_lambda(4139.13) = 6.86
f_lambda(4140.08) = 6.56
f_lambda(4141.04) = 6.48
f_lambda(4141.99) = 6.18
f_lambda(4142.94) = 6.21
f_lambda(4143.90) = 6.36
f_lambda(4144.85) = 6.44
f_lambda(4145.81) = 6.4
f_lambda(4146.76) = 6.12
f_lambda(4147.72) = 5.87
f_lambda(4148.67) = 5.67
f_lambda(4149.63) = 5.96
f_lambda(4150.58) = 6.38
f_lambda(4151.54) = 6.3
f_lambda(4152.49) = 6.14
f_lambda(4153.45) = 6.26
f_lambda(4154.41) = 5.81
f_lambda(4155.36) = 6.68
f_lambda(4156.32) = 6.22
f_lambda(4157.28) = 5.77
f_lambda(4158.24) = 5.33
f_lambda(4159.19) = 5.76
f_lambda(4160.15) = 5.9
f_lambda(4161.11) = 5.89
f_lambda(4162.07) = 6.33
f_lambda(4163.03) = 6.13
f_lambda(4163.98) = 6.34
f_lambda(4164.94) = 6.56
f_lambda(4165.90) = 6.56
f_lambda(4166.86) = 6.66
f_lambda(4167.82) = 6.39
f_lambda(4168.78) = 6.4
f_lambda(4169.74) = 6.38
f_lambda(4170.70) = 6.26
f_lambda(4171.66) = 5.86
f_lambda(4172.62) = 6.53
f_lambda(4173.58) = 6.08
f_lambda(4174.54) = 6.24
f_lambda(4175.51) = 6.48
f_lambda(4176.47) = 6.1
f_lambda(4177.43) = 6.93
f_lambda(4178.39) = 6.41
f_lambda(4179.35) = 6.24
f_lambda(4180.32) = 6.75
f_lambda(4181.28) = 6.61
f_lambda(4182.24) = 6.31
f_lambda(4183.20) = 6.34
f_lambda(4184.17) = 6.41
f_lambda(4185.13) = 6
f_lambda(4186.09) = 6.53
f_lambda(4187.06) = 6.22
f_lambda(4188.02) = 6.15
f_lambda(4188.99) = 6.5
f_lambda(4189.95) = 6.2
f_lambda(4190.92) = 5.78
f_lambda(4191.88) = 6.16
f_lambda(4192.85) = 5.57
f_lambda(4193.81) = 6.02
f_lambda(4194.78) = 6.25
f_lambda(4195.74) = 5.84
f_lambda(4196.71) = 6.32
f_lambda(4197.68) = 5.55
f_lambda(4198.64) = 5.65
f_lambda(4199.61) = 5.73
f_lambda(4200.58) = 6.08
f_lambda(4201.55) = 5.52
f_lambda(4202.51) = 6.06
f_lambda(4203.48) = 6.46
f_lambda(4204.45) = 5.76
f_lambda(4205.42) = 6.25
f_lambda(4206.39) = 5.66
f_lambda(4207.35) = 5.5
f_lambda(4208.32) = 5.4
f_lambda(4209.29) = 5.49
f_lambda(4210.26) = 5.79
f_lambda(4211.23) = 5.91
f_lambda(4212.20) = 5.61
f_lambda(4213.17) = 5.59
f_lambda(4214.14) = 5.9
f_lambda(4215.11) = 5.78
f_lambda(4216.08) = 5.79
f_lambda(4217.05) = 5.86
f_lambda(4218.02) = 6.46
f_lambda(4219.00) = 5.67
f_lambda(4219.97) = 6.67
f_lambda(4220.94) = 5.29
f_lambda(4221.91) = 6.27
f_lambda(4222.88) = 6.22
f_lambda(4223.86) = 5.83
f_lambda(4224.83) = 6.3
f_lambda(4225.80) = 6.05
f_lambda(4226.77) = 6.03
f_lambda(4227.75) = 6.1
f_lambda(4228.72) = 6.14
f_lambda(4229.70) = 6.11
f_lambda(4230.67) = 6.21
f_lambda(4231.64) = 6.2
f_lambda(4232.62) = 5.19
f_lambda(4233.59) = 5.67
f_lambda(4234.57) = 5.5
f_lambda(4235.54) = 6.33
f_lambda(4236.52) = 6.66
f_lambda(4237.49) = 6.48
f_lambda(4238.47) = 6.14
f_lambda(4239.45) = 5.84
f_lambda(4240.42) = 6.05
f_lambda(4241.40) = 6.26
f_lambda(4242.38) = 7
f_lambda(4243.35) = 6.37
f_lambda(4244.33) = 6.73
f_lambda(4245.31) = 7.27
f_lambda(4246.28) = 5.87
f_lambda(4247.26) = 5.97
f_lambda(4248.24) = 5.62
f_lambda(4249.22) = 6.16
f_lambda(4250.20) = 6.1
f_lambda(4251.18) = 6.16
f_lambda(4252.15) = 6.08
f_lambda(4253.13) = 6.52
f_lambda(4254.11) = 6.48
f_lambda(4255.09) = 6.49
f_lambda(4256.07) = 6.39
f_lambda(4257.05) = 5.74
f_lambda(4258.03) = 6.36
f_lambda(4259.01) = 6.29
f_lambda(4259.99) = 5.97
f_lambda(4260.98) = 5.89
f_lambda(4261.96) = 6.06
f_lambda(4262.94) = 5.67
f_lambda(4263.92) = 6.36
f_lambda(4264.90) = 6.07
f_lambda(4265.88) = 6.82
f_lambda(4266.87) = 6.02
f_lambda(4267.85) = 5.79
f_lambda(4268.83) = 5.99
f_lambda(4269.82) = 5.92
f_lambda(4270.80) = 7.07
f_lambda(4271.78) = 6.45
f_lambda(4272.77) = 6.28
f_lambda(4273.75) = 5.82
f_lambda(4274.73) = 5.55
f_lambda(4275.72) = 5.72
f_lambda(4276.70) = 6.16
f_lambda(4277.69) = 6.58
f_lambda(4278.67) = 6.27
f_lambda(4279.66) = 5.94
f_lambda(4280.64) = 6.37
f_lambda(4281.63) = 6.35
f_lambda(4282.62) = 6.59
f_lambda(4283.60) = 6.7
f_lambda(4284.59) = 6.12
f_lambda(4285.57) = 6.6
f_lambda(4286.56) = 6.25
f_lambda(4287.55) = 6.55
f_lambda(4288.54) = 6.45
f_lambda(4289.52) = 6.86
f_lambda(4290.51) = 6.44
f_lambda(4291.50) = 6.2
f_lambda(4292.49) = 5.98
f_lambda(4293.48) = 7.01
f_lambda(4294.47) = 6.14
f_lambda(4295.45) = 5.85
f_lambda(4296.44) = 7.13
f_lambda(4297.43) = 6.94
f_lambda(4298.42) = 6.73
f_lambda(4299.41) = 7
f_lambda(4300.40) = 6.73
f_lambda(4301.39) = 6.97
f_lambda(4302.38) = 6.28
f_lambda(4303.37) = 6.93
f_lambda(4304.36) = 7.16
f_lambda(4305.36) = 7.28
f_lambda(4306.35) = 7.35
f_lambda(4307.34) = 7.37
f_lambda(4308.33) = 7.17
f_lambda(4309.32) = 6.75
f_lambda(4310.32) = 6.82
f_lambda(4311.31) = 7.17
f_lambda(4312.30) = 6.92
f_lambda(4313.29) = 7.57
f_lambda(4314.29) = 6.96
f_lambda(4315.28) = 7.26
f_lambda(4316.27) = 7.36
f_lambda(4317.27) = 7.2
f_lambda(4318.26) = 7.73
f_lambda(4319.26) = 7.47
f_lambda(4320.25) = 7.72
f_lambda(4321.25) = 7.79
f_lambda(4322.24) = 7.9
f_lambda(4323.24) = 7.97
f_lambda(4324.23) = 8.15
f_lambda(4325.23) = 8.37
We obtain 0.14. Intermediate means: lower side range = 7.5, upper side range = 6.21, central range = 6.19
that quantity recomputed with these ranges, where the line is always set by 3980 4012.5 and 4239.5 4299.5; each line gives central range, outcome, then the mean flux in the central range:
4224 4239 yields 0.052 mag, 6.07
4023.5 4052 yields 0.038 mag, 6.48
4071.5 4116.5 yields -0.129 mag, 7.44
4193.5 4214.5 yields 0.104 mag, 5.83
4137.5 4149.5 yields 0.036 mag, 6.31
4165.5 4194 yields 0.026 mag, 6.3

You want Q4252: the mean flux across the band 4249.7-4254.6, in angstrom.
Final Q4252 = 6.27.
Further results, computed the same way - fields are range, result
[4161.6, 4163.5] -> 6.22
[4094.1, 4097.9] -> 7.39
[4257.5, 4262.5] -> 6.1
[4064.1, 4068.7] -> 6.64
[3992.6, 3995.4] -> 6.37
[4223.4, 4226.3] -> 6.08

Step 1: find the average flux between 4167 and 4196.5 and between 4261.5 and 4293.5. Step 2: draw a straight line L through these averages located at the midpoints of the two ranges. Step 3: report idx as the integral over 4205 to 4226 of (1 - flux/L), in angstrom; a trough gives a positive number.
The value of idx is 1.3 angstrom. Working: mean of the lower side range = 6.27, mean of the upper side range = 6.26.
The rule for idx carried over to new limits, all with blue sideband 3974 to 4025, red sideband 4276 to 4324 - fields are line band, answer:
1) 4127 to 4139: 0.2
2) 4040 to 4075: 0.5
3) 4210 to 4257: 5.1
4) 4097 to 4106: -1.2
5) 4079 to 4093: -1.3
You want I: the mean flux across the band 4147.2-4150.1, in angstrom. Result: 5.83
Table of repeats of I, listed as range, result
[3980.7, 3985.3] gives 7.14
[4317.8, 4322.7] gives 7.72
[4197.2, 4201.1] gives 5.75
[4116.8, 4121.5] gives 7.24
